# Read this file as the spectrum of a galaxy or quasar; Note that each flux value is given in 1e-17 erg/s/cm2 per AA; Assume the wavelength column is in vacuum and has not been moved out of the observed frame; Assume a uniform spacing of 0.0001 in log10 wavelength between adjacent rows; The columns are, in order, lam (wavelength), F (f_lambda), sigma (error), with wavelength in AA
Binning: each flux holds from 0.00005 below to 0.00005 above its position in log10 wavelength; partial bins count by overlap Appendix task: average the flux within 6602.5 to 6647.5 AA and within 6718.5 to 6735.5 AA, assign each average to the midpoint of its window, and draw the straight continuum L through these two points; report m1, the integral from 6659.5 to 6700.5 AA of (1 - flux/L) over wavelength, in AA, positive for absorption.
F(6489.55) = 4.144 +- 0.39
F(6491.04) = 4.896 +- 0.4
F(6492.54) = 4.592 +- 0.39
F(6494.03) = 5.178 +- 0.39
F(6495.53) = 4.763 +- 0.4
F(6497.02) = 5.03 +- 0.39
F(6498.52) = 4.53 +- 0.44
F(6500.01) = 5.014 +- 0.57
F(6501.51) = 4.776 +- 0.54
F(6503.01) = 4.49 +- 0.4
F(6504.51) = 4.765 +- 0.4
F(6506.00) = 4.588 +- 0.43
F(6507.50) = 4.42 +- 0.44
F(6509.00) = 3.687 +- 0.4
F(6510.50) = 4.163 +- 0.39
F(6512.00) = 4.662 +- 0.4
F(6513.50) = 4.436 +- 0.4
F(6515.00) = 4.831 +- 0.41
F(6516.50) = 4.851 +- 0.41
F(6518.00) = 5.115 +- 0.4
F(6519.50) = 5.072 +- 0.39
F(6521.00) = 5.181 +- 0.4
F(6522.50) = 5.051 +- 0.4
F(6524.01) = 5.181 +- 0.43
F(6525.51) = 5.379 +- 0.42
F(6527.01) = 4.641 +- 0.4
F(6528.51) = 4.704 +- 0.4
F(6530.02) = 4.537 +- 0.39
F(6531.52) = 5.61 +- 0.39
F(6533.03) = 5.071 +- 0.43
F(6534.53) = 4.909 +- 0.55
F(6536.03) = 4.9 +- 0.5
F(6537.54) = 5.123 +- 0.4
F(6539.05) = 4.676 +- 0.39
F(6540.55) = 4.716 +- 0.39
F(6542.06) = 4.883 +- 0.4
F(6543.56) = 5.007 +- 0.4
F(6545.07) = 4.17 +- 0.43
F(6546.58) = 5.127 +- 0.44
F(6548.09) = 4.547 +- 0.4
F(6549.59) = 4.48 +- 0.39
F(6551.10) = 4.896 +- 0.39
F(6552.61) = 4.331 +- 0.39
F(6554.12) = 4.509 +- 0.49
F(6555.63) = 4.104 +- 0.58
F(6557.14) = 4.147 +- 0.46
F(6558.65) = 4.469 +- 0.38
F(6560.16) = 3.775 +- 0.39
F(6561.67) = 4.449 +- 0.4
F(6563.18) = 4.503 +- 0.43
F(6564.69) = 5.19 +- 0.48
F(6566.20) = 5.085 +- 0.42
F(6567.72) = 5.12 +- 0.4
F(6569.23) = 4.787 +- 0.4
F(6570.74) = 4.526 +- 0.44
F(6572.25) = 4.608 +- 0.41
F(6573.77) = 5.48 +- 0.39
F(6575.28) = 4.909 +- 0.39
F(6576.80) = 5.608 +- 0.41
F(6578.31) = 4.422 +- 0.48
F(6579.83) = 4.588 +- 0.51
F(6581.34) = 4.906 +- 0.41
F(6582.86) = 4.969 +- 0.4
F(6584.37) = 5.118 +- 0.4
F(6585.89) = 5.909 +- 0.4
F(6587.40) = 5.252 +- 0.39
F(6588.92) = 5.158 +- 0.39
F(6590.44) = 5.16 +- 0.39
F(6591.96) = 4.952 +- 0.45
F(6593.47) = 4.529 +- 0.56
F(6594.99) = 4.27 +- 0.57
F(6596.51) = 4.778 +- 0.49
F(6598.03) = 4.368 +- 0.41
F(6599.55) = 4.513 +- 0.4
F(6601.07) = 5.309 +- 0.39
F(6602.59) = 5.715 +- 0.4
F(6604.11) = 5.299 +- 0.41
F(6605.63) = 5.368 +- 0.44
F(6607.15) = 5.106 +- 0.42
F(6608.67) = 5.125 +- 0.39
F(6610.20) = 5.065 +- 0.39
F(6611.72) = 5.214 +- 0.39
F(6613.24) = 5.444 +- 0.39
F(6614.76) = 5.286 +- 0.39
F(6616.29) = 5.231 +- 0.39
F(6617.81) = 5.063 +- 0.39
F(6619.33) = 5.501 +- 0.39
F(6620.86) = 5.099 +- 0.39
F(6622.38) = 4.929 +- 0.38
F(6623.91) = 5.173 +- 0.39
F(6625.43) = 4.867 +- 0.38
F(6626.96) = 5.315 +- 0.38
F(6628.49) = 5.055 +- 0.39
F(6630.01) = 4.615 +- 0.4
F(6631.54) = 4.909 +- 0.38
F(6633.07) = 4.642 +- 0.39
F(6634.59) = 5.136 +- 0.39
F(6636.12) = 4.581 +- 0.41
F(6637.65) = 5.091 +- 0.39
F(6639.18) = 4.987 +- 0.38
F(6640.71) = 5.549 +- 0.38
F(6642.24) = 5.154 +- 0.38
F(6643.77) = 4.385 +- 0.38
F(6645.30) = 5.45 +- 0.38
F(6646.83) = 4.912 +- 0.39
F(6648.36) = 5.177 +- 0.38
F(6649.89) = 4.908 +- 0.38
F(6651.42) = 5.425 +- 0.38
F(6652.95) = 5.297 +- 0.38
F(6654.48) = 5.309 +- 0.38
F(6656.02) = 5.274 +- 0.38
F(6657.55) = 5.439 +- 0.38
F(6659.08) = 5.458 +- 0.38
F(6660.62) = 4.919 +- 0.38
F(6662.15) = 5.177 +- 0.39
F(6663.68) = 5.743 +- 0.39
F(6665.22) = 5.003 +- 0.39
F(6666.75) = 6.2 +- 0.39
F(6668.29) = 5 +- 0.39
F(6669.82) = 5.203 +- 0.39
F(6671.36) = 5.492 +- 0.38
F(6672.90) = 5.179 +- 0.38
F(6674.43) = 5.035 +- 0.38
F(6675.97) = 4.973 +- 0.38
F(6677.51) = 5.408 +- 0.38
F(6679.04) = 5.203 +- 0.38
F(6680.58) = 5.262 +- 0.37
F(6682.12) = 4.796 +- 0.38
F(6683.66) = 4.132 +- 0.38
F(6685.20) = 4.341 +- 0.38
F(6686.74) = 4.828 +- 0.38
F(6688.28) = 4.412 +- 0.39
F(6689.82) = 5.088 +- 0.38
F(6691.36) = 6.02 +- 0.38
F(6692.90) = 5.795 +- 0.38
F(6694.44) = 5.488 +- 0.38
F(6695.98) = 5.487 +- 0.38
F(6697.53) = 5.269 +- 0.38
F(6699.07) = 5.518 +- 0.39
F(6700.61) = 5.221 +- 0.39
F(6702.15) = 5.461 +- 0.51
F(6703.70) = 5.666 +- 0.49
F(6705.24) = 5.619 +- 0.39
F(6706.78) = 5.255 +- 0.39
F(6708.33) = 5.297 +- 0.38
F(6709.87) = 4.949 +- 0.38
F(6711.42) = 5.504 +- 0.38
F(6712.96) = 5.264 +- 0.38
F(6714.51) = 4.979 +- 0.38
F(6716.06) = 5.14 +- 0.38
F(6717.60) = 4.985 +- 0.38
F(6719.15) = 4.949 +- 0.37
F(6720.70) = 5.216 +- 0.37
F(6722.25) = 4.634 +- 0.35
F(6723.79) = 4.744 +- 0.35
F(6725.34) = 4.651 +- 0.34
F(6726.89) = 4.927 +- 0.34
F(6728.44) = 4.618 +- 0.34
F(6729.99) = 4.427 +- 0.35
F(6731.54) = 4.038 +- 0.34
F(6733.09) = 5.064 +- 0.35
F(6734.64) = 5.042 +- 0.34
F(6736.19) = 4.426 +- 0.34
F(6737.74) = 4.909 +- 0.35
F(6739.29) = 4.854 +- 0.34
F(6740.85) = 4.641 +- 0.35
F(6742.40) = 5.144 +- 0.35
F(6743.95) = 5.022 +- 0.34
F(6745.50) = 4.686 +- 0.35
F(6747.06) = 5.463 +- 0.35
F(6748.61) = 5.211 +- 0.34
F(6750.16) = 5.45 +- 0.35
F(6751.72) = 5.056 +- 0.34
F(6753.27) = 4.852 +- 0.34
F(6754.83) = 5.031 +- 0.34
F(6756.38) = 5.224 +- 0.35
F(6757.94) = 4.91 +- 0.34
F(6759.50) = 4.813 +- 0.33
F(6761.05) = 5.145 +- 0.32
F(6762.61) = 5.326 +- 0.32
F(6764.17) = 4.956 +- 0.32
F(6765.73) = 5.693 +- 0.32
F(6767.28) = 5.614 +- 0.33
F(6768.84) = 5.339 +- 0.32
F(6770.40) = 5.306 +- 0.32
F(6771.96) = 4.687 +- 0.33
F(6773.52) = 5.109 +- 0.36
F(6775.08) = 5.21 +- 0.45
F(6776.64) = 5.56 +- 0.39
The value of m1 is -2.35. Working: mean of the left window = 5.1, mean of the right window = 4.75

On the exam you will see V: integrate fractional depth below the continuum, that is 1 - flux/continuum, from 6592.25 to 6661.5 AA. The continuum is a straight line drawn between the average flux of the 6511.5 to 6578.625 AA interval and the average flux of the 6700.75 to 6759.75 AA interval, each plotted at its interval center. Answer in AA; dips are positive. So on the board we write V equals -2.6 AA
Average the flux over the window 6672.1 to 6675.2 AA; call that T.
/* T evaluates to 5.11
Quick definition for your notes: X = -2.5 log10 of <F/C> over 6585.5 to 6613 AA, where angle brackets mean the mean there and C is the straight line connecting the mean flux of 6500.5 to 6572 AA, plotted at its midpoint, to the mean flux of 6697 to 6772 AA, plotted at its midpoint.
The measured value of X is -0.05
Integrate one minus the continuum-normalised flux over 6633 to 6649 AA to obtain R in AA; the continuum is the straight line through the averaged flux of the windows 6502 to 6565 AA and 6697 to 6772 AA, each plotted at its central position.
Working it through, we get -0.4 AA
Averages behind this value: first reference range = 4.7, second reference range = 5.07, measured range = 5.02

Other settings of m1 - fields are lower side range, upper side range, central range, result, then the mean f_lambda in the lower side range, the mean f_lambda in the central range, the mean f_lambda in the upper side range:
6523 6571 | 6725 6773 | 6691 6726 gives -2.3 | 4.74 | 5.26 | 4.99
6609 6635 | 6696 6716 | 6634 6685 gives 0.5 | 5.09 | 5.15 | 5.33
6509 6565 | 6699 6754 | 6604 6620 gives -1.3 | 4.72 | 5.24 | 5.02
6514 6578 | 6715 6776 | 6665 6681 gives -1.1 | 4.81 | 5.28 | 4.99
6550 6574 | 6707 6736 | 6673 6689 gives -0.1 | 4.6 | 4.86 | 4.91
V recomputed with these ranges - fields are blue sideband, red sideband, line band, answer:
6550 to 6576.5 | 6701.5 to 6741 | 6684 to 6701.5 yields -1.0 AA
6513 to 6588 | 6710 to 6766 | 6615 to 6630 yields -0.7 AA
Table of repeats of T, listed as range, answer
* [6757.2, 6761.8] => 4.96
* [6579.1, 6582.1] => 4.75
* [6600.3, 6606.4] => 5.42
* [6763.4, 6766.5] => 5.32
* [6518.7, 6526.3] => 5.17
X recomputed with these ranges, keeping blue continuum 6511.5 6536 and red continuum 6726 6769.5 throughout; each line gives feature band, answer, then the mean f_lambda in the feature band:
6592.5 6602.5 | 0.06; 4.71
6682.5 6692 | 0.04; 4.79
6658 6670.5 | -0.08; 5.34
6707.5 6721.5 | -0.03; 5.14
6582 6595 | -0.02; 5.08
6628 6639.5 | 0.02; 4.87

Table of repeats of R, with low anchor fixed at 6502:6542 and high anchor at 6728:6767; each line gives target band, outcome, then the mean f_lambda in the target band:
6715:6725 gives 0.0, 4.93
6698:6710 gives -1.1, 5.4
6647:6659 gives -0.9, 5.26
